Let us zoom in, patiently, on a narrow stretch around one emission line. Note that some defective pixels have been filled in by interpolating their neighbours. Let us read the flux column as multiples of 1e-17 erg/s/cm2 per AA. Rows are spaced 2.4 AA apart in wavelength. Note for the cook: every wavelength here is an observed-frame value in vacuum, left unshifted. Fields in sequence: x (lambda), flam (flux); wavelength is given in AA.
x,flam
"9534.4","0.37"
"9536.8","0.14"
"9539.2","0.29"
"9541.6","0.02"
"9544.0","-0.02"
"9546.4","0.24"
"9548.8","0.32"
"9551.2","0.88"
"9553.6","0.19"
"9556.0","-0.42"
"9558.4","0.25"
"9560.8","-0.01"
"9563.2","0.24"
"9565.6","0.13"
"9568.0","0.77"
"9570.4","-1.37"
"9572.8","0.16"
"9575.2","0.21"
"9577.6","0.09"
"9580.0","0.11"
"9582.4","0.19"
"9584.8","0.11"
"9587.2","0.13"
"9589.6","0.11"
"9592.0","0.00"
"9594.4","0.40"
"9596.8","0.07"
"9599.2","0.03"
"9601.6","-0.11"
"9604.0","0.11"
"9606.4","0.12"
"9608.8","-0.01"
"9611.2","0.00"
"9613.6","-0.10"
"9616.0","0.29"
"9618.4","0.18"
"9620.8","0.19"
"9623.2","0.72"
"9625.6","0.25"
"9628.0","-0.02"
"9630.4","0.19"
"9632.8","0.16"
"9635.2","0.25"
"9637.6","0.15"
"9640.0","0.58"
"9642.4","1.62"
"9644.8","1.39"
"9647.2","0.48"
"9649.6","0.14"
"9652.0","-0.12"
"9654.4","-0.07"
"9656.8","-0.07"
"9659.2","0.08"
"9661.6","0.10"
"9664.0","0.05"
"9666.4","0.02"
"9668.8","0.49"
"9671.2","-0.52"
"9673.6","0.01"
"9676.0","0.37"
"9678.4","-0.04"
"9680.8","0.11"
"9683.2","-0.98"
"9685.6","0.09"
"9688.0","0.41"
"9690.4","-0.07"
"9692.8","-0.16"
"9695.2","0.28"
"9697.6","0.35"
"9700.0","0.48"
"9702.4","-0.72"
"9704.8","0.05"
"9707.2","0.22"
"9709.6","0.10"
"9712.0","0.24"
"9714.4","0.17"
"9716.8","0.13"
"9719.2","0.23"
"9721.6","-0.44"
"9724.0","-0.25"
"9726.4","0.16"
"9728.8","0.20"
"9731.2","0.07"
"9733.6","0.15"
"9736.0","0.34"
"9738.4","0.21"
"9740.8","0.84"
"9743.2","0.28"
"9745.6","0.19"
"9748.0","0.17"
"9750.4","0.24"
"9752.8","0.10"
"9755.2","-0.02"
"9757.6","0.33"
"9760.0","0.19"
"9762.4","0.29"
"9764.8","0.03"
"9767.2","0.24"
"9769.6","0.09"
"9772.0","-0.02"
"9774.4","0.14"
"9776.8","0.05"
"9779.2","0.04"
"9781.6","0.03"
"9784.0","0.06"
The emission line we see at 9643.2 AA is [O III] 5007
